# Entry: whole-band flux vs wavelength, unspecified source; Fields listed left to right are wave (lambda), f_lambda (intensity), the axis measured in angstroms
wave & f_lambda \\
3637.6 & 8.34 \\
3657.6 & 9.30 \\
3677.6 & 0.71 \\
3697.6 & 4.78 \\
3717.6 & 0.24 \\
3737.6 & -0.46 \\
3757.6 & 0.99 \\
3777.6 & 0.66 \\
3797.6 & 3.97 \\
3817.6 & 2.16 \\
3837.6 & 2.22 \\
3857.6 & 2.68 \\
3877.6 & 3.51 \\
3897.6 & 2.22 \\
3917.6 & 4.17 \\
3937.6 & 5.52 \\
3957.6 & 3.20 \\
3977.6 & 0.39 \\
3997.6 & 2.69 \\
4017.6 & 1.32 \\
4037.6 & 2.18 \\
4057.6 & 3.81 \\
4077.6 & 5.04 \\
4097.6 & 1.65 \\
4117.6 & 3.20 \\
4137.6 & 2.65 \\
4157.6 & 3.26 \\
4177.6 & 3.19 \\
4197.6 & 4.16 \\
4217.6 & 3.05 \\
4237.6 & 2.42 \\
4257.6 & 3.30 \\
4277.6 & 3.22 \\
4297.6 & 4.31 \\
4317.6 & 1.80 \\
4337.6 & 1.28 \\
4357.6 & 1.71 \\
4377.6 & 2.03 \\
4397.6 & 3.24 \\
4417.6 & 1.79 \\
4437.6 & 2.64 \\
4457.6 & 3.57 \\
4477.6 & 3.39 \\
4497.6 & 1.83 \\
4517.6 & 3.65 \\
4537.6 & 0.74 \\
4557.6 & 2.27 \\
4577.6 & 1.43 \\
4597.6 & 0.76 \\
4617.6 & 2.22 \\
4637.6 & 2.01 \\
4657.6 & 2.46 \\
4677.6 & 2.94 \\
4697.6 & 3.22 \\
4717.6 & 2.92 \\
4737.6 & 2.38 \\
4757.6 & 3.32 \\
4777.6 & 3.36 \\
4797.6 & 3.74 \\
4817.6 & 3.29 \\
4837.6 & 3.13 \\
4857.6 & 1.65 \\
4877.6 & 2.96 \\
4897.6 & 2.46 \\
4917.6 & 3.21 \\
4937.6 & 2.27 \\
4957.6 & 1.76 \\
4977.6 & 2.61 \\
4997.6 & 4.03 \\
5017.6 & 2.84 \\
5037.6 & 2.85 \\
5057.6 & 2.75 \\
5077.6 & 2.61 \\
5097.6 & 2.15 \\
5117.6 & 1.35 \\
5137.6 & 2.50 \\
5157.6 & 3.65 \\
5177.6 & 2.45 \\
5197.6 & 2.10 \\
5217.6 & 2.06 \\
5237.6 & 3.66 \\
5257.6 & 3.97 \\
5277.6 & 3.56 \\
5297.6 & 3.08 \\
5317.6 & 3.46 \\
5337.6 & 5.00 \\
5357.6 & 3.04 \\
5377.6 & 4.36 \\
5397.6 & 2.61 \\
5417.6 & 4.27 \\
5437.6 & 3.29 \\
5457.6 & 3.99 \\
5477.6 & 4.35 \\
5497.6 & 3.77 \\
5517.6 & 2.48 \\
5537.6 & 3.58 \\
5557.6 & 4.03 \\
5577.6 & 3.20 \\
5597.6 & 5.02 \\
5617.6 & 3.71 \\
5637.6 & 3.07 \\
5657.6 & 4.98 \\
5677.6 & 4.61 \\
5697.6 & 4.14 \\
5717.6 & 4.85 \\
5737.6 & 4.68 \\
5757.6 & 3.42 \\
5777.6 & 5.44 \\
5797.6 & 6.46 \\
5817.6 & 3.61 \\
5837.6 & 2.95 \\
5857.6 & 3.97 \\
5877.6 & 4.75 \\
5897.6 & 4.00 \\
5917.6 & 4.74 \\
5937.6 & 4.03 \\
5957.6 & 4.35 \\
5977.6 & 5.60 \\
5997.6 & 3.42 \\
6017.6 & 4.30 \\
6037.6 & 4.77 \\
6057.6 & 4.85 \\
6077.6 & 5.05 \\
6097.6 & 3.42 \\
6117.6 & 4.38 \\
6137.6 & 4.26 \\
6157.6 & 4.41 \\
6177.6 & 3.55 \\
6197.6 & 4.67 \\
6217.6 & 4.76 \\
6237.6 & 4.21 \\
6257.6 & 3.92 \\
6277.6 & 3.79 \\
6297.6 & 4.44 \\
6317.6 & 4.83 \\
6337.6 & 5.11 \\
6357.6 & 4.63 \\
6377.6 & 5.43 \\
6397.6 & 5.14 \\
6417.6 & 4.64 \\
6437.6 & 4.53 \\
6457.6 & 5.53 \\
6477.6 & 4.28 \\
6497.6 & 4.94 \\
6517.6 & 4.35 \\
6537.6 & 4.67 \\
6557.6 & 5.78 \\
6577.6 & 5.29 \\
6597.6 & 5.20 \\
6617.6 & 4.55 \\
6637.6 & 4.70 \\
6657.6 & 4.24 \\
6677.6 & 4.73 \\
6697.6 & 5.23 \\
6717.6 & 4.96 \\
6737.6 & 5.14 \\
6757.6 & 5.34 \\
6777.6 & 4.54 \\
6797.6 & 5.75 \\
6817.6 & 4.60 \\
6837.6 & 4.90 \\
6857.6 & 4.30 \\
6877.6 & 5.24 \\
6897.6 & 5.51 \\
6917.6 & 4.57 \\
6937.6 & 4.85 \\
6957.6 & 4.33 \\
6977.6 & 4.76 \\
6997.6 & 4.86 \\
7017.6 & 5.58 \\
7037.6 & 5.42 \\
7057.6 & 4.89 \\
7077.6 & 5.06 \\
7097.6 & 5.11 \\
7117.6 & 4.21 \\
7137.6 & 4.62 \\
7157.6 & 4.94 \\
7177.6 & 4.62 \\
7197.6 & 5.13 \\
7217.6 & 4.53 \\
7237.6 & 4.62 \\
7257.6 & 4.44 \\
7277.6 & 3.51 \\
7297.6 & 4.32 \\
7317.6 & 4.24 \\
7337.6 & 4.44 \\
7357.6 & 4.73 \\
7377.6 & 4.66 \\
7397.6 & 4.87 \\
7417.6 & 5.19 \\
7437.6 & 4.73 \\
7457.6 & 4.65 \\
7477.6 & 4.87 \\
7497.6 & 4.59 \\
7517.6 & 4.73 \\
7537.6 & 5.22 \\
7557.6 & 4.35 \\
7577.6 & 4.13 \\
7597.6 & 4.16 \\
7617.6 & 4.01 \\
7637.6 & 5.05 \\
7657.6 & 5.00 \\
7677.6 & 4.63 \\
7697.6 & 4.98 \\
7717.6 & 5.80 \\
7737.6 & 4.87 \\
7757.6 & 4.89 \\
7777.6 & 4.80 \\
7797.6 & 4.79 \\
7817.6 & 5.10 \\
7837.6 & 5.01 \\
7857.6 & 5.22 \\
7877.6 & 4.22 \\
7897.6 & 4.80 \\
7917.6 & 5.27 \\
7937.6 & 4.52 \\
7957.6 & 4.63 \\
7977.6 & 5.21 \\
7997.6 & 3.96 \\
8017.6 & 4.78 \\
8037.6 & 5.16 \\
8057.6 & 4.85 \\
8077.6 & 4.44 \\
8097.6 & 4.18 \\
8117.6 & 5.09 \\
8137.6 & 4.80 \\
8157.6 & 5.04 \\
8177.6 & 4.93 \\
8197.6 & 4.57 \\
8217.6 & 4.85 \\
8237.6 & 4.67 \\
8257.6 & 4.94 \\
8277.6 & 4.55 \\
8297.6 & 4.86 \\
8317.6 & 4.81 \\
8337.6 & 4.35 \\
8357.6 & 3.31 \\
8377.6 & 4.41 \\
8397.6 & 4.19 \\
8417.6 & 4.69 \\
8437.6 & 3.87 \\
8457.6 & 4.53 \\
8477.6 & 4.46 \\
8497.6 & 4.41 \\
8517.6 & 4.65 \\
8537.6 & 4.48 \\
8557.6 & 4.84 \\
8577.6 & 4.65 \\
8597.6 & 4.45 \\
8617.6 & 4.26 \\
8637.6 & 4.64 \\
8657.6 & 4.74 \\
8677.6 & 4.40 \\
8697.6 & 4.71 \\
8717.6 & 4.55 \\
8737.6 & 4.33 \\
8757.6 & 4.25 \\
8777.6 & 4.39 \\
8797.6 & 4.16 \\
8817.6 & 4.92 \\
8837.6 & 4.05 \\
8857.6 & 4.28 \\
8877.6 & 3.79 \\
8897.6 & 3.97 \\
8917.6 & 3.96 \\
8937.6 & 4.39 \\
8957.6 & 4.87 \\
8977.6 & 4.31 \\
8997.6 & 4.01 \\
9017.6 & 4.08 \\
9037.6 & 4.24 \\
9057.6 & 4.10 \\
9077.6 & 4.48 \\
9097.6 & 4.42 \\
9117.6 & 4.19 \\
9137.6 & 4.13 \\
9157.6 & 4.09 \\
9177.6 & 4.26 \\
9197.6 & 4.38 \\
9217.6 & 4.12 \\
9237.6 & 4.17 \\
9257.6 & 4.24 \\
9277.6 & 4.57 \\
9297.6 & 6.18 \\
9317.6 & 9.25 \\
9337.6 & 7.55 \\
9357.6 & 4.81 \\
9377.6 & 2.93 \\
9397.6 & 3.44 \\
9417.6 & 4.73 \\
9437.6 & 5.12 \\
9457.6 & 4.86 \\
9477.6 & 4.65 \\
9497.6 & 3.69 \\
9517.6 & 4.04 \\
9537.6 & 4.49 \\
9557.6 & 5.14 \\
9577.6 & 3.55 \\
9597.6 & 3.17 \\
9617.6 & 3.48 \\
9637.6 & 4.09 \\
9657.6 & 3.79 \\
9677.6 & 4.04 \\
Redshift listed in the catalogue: 0.42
